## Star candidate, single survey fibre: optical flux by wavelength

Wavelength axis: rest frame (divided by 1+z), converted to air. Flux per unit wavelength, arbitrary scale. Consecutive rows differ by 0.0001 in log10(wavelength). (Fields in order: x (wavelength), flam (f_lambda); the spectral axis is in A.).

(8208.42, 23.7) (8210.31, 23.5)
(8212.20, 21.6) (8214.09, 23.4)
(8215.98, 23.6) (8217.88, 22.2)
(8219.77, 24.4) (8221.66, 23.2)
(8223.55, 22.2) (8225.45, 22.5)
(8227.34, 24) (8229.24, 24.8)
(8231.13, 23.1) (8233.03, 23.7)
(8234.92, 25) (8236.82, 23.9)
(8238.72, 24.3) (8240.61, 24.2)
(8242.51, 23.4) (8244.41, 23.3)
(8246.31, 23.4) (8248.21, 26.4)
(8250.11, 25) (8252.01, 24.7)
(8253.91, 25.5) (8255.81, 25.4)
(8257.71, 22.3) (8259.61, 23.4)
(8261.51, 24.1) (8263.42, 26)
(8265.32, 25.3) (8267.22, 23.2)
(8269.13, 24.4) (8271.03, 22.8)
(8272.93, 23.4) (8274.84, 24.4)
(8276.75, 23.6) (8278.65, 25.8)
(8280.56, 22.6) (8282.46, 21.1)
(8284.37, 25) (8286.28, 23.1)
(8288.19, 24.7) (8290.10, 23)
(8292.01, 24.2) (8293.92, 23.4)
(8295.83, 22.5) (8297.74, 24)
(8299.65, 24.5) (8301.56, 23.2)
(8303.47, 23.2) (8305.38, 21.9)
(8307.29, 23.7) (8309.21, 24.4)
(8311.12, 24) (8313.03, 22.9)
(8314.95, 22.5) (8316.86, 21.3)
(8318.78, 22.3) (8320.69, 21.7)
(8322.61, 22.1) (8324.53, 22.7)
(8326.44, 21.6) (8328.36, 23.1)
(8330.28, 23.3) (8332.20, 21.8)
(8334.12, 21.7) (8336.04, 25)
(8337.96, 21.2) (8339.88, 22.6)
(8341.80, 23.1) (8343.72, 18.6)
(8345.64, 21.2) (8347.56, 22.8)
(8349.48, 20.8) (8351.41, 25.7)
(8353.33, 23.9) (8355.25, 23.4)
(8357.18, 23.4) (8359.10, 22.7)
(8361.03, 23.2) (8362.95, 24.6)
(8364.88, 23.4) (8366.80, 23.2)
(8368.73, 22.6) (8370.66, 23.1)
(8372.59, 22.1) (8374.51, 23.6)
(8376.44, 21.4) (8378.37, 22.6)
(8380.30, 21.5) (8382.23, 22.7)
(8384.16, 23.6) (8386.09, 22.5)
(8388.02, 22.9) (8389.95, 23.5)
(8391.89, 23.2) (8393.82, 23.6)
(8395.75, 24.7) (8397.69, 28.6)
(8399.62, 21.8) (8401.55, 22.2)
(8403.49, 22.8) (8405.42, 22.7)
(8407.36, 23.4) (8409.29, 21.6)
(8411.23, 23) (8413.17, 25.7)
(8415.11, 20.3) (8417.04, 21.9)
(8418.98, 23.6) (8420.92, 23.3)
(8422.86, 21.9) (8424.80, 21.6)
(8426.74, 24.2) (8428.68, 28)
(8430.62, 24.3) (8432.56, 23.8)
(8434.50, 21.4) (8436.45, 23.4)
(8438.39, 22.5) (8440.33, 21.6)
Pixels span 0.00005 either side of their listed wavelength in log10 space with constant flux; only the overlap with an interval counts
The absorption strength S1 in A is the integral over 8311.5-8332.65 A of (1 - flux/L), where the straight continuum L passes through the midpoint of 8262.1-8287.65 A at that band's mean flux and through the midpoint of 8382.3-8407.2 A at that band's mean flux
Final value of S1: 1.23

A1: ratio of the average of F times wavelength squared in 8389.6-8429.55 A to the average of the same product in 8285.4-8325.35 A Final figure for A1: 1.04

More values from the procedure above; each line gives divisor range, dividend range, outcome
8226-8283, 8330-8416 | 0.98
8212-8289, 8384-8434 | 1.02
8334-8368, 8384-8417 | 1.03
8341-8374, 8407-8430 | 1.03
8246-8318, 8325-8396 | 0.98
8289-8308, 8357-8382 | 0.99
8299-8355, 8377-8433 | 1.05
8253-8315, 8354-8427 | 1.00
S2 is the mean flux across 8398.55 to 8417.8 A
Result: 22.6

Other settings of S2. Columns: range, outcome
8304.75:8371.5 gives 22.7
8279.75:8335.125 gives 22.9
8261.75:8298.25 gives 23.8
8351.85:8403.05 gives 23.3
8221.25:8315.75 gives 23.8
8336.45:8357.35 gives 22.5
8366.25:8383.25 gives 22.5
